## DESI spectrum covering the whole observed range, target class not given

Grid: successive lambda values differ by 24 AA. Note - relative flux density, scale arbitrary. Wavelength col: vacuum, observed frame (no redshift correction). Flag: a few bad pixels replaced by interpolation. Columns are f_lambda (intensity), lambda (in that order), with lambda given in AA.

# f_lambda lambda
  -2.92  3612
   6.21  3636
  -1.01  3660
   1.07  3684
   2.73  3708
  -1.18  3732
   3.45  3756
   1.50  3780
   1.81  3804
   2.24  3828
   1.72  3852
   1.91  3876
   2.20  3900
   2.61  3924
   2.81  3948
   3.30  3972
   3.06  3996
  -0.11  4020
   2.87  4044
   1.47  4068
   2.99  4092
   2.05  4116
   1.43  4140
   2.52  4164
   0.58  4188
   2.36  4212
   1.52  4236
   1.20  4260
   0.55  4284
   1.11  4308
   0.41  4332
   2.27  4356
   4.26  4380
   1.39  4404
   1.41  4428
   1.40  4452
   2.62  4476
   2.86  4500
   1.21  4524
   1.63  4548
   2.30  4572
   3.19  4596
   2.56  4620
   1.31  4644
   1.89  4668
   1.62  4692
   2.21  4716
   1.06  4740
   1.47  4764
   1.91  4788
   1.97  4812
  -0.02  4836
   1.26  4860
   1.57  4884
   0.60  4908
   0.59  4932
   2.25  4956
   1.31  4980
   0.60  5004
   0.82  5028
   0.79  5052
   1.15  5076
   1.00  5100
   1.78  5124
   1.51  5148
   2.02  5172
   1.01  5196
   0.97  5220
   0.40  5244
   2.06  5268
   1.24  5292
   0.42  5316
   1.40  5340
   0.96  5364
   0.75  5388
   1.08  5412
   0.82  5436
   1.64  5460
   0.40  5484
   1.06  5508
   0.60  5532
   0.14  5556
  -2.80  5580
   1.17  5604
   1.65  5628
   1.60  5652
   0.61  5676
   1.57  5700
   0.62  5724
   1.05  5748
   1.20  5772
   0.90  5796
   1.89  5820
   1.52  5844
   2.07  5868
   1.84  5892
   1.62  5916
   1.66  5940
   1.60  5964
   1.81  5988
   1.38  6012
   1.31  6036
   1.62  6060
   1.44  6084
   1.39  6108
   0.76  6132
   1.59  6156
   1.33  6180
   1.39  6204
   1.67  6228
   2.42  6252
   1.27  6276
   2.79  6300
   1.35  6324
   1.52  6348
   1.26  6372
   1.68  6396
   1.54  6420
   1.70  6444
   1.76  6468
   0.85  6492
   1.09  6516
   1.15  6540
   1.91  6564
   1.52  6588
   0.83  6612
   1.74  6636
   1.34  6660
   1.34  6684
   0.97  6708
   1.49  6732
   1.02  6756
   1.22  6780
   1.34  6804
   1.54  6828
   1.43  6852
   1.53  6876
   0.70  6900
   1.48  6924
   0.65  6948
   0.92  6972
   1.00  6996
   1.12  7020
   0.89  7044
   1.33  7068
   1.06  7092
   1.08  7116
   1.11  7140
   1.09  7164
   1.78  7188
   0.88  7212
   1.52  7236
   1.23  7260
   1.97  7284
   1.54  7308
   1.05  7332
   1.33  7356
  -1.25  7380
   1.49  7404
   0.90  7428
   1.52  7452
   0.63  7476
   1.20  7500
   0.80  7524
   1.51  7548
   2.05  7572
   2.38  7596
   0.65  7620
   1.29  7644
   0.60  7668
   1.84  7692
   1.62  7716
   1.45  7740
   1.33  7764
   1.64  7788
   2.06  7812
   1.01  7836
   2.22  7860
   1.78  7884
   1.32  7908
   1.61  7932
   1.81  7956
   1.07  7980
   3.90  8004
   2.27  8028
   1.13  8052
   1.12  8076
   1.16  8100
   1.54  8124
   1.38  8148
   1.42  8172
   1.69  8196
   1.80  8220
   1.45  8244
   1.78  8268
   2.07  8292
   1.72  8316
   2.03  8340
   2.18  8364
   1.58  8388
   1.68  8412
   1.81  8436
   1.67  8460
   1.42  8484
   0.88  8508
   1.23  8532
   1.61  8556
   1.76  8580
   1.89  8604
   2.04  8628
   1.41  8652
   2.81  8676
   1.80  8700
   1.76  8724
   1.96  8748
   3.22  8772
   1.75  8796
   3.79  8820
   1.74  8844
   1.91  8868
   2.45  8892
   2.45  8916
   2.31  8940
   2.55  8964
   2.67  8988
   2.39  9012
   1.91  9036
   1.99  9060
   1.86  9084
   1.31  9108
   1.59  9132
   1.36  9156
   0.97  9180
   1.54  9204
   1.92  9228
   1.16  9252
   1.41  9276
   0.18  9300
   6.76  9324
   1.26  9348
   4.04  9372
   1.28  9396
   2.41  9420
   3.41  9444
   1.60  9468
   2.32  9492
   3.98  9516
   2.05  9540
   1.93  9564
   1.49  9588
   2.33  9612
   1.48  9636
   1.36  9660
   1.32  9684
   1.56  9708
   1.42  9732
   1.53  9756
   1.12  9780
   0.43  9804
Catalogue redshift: 1.149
